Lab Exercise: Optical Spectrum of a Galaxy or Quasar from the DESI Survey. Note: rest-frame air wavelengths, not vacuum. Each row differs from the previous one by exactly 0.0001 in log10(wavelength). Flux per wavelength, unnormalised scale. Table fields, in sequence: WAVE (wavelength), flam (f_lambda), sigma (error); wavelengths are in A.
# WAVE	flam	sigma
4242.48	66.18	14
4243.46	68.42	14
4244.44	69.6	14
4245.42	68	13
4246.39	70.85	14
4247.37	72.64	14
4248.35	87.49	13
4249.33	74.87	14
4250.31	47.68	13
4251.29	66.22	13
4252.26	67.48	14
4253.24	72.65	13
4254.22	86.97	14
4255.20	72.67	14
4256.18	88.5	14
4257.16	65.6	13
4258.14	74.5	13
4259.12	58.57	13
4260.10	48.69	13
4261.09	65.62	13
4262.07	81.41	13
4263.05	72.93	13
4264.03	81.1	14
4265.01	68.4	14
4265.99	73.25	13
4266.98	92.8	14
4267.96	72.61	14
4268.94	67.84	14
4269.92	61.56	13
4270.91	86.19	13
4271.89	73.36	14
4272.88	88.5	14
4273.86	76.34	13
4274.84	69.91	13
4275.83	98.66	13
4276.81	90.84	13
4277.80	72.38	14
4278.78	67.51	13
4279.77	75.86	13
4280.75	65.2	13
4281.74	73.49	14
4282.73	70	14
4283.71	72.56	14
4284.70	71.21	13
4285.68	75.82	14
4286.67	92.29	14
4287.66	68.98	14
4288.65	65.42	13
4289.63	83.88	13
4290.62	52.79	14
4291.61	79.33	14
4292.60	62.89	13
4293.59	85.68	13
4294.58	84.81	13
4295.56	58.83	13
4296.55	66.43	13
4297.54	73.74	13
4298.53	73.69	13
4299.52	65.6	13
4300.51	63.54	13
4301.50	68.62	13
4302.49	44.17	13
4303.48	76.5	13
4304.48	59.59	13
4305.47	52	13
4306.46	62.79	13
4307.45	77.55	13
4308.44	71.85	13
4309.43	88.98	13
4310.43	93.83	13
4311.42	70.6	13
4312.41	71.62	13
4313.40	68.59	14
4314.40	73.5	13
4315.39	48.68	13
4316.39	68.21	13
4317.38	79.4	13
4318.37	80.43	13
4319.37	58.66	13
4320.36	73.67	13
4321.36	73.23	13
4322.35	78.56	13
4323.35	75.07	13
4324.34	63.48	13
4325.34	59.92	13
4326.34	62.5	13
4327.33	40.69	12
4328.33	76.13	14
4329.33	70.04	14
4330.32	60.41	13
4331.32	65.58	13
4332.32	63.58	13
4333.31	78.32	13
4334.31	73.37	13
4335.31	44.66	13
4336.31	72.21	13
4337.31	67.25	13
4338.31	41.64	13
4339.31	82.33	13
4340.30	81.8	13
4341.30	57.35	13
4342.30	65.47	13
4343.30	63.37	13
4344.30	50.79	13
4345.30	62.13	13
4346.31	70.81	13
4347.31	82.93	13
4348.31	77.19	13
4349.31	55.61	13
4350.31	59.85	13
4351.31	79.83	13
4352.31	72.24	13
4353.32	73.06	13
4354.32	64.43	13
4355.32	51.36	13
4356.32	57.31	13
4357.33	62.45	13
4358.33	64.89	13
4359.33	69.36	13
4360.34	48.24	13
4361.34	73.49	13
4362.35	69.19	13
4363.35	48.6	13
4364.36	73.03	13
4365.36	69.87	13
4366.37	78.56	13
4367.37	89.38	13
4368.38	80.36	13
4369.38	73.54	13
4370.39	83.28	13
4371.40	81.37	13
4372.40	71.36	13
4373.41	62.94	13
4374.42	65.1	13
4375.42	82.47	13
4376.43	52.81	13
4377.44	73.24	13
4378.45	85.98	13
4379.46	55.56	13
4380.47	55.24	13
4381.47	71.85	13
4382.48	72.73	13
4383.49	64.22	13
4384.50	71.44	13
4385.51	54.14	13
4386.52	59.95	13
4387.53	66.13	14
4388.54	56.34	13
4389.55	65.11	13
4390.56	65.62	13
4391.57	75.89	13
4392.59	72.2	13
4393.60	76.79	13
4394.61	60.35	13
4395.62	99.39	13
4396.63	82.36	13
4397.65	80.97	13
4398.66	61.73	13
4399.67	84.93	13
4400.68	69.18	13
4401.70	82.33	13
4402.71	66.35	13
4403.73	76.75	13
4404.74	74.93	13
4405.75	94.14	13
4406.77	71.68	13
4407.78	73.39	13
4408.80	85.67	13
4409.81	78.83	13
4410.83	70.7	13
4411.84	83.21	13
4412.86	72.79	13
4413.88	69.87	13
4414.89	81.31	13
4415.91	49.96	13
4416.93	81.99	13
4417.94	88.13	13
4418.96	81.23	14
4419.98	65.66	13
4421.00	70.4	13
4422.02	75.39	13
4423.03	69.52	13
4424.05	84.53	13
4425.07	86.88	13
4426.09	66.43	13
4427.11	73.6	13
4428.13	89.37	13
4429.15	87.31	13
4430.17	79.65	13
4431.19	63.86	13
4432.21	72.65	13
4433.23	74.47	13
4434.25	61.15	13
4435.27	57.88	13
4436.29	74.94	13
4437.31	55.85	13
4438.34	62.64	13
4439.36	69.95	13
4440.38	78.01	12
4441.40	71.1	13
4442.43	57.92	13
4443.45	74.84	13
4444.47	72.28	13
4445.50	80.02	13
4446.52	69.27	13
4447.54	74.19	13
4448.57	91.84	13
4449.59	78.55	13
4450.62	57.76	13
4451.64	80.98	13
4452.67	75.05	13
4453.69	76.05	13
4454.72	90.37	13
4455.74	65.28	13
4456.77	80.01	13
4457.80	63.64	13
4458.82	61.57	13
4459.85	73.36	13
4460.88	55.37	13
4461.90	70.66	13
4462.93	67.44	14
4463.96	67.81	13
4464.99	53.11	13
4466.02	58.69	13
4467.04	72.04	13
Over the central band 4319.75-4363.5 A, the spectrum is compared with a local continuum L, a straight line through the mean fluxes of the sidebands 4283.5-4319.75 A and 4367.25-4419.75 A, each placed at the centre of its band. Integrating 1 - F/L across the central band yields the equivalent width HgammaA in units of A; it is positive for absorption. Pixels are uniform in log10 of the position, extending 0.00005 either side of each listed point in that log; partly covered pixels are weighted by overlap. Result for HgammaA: 3.7 A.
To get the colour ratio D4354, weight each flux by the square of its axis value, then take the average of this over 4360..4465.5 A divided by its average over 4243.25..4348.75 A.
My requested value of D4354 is 1.08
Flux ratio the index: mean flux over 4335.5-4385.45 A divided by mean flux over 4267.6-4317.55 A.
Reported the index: 0.94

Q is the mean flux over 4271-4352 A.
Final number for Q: 70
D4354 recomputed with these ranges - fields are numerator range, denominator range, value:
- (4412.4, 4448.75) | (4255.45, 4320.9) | 1.08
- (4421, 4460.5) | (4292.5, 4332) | 1.13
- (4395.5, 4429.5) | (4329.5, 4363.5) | 1.22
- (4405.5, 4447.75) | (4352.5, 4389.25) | 1.12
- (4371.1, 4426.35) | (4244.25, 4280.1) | 1.05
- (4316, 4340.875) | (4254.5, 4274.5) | 0.95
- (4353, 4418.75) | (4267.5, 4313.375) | 1.03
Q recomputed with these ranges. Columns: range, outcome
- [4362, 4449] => 72.8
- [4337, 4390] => 67.3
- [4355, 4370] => 67.6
